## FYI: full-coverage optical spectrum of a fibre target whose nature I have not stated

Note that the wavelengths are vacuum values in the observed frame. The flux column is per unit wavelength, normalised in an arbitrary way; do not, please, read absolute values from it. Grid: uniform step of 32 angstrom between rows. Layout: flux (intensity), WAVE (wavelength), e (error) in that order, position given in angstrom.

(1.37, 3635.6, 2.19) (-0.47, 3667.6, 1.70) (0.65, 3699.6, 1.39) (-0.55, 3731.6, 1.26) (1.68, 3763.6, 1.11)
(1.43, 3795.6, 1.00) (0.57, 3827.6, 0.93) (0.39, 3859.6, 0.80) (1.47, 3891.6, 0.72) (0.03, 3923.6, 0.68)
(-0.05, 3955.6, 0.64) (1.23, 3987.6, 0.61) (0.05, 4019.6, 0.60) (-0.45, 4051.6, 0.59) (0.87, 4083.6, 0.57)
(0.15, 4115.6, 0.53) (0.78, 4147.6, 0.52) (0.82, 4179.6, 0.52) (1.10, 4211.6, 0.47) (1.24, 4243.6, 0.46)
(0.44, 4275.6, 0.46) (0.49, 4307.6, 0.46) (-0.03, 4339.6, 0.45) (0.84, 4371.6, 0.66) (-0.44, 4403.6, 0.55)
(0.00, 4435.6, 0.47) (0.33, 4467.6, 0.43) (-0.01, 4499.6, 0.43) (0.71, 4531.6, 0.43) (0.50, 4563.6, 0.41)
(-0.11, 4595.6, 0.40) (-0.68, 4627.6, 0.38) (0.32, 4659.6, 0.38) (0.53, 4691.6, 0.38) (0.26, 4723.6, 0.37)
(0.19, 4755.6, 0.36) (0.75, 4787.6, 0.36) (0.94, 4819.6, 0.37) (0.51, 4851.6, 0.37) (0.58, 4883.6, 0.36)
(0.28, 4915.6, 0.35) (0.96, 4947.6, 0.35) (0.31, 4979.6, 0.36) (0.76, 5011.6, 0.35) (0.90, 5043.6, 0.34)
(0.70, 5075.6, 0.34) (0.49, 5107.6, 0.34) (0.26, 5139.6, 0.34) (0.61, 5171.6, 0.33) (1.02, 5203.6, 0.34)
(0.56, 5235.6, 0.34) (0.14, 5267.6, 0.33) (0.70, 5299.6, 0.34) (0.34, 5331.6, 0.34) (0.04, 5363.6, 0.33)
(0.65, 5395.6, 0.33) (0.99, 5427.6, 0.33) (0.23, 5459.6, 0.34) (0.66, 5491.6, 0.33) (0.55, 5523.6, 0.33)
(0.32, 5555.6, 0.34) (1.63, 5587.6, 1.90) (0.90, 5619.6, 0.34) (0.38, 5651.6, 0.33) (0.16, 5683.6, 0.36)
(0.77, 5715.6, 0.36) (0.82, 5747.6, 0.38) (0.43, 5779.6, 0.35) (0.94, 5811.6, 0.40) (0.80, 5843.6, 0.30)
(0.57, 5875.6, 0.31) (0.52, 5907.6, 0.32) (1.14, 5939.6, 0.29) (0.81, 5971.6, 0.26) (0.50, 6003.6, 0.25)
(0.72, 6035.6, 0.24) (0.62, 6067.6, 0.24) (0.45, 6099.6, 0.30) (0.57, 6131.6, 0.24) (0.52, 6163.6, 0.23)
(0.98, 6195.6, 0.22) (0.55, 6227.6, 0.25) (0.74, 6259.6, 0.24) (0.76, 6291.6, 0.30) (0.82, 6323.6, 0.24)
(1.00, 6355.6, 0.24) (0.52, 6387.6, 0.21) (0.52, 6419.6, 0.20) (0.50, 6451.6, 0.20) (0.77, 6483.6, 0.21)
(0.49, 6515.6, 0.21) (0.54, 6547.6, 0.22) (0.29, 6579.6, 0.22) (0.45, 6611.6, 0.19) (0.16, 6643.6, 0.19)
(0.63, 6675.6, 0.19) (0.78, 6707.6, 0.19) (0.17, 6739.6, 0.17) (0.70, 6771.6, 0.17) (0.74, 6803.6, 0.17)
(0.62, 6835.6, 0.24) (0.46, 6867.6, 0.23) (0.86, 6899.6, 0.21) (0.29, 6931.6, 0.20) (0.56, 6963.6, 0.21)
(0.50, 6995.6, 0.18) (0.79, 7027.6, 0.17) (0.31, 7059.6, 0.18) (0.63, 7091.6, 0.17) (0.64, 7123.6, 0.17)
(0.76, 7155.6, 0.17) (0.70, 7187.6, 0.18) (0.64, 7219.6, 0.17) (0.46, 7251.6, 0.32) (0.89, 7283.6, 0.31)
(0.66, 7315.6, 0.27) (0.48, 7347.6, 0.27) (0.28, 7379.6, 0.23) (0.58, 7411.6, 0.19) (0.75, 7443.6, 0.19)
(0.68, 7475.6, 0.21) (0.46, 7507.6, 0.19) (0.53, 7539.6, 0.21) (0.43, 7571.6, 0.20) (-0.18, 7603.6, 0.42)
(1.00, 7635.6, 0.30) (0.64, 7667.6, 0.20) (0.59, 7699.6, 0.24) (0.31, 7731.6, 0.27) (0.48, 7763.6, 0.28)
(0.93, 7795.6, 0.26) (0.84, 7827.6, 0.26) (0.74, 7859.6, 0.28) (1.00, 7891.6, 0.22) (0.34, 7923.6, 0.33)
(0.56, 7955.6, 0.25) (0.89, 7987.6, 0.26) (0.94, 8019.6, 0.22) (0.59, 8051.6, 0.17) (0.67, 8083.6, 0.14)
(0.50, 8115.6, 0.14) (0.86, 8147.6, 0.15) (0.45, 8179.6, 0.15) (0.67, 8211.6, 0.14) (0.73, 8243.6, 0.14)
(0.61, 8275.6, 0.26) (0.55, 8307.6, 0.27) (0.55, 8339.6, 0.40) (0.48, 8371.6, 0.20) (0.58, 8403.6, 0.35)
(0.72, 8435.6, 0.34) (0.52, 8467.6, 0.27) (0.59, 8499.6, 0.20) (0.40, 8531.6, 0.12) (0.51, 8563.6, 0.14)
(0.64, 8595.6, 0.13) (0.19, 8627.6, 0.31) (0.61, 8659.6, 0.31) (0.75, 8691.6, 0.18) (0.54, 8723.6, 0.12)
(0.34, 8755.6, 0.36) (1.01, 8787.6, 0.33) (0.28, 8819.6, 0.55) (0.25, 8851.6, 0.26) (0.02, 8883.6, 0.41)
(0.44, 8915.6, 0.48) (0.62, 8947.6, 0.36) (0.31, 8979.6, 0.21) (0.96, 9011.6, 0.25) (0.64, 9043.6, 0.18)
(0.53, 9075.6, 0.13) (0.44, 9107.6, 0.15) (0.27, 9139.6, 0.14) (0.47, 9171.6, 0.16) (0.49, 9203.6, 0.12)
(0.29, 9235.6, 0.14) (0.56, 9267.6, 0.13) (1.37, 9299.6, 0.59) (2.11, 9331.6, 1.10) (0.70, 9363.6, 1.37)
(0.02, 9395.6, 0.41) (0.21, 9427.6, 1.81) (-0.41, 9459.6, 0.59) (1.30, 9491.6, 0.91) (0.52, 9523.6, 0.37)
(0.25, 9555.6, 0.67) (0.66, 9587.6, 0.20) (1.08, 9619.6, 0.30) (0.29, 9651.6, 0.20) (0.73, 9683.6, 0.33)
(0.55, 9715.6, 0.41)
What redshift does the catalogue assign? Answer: 0.282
